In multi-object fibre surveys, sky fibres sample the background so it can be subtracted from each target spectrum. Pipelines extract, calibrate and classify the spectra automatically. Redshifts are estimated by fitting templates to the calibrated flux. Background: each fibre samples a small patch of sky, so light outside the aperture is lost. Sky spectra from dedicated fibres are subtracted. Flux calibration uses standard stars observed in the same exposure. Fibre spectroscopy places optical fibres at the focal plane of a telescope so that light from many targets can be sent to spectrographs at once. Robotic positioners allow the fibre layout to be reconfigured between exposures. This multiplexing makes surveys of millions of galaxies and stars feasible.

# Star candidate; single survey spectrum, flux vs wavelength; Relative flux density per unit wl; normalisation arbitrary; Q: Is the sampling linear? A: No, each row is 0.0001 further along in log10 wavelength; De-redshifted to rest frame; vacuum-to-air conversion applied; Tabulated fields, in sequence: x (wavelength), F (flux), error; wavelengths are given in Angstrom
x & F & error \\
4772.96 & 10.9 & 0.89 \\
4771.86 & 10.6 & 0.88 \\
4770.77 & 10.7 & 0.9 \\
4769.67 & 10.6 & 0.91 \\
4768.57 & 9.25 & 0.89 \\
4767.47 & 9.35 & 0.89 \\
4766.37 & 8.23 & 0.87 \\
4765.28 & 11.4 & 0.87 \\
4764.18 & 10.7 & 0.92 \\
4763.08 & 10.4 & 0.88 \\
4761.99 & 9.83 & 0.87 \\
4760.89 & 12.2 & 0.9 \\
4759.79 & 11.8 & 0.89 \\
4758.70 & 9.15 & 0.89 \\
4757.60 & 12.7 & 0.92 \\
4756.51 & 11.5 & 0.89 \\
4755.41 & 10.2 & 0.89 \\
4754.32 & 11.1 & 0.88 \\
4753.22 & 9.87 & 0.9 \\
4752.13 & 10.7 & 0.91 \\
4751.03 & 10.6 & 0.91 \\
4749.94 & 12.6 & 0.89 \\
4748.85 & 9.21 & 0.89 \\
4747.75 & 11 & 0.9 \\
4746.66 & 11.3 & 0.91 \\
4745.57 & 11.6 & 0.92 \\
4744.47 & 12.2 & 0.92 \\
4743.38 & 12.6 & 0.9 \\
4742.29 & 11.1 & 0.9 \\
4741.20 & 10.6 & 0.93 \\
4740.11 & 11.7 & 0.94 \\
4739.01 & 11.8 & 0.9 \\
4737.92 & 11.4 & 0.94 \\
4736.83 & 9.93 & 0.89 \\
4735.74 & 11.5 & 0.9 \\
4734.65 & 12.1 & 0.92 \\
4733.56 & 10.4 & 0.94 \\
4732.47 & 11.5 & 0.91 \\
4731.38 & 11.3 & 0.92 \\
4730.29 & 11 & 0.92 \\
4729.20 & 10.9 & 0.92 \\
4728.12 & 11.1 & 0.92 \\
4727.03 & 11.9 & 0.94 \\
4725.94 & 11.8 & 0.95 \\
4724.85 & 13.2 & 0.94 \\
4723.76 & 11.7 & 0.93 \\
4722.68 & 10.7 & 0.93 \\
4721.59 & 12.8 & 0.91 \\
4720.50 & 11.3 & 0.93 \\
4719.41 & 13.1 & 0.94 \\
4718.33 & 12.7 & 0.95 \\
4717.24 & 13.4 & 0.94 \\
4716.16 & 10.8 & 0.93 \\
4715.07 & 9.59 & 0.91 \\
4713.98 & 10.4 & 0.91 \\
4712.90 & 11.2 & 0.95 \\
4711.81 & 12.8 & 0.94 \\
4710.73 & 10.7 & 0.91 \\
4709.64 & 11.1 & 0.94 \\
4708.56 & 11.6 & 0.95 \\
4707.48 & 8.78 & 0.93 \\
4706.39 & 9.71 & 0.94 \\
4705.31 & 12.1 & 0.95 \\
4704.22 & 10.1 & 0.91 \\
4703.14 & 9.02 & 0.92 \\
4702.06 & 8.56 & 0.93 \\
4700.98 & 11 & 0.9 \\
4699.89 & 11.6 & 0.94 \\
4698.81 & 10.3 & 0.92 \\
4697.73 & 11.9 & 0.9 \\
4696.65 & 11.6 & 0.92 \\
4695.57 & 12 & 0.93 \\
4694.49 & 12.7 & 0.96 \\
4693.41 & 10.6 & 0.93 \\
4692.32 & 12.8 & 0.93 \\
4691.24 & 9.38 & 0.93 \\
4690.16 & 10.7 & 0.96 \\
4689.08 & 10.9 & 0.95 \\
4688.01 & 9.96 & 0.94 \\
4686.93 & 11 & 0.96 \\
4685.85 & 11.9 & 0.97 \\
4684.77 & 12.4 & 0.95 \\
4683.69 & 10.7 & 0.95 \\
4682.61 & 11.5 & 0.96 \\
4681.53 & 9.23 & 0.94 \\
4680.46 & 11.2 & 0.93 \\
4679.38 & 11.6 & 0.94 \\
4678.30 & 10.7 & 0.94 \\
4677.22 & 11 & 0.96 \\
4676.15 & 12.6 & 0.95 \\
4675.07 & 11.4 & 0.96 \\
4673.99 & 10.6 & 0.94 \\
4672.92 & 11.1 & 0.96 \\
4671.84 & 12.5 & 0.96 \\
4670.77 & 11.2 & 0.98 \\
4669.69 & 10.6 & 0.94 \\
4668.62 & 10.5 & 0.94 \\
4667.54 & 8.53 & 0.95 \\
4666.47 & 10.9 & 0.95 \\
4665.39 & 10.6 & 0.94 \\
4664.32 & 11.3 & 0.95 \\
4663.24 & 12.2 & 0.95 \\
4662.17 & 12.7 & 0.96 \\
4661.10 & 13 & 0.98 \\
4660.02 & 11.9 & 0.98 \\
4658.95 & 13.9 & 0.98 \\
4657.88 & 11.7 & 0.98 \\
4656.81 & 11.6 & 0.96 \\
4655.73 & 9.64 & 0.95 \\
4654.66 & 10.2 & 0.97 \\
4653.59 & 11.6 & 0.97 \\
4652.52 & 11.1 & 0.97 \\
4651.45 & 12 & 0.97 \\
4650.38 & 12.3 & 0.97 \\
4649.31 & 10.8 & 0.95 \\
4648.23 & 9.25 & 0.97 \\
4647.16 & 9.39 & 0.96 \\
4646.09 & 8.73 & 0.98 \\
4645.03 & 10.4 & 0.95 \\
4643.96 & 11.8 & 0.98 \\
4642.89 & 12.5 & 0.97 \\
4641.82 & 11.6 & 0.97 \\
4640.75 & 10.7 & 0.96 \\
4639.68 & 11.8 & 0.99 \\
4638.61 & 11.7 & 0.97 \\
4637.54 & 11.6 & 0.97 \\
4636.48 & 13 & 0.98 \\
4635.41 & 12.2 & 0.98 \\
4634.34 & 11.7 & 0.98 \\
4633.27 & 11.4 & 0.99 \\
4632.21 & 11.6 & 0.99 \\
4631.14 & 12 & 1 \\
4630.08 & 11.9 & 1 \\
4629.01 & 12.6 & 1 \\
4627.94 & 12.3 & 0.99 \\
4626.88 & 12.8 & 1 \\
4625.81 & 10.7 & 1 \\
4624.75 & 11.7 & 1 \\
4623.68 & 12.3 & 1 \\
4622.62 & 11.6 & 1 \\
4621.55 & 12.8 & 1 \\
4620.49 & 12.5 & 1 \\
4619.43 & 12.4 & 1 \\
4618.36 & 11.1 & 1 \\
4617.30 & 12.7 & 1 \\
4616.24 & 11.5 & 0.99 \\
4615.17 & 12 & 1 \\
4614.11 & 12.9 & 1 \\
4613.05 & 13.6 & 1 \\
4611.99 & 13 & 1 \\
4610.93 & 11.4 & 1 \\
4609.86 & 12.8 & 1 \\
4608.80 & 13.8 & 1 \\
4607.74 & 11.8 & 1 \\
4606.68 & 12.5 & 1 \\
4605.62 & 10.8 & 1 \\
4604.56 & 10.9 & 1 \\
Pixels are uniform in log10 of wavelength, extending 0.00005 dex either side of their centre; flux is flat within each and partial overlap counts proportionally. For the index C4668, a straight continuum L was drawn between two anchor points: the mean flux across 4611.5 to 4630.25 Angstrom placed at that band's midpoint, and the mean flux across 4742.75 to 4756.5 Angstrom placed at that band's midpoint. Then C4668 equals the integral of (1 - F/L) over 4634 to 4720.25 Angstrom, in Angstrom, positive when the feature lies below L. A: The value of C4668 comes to 4.1 Angstrom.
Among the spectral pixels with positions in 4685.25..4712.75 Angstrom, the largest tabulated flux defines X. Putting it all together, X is 12.8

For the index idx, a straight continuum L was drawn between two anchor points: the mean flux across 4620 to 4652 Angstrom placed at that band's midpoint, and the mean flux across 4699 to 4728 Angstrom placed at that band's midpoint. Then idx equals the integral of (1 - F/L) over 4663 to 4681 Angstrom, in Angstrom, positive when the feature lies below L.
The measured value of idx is 0.5 Angstrom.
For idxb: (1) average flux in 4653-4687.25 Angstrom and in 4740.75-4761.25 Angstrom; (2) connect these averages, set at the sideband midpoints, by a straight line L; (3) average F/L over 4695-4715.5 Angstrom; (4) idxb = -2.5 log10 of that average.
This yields 0.05 mag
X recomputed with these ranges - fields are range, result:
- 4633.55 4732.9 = 13.9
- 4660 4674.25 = 13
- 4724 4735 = 13.2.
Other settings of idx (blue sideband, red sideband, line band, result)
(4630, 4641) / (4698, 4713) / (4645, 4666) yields 0.4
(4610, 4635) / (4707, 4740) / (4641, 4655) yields 1.2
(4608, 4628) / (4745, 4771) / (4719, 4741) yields -1.1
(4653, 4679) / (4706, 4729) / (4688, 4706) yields 0.8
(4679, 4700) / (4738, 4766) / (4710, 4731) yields -0.9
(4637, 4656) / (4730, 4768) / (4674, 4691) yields -0.1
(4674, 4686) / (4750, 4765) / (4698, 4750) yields -0.8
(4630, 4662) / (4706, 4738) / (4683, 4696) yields 0.2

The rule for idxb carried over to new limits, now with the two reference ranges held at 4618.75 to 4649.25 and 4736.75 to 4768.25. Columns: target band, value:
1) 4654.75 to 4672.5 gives 0.00 mag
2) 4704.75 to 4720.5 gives -0.01 mag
